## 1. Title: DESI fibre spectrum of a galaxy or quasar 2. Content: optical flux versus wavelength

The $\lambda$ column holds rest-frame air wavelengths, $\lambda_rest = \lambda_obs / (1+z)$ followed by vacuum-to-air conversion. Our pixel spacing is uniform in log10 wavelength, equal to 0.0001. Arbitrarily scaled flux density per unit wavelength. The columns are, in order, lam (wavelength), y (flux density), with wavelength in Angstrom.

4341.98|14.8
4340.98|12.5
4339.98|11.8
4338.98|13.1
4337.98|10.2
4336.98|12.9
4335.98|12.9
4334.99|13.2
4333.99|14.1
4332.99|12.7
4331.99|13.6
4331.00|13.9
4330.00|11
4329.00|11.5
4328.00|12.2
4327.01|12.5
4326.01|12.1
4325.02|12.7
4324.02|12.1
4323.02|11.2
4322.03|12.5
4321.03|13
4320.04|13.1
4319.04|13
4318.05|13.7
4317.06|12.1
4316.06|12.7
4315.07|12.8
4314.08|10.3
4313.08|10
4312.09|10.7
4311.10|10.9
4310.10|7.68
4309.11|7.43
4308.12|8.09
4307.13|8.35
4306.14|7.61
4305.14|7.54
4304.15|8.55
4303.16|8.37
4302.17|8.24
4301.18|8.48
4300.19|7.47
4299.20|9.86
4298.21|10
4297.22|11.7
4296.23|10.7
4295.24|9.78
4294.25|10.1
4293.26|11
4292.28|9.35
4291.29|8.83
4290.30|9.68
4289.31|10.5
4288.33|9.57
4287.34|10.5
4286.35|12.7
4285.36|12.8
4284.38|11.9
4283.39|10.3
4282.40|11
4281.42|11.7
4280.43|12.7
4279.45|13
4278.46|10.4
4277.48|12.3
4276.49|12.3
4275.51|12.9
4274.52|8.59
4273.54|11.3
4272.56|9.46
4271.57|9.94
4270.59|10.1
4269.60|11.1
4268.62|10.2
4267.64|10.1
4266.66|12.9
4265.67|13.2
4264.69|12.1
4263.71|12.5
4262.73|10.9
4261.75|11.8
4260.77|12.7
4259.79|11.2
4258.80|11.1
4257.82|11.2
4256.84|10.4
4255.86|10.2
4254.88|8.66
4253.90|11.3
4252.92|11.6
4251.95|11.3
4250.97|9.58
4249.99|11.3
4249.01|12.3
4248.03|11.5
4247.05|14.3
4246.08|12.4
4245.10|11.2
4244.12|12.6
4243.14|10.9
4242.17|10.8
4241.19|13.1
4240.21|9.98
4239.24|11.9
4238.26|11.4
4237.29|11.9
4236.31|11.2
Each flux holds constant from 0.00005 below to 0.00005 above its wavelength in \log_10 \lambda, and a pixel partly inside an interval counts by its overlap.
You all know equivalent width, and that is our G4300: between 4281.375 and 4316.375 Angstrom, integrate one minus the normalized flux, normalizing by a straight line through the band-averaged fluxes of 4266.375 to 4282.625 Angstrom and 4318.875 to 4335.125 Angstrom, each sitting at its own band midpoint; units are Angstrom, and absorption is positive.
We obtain 5.7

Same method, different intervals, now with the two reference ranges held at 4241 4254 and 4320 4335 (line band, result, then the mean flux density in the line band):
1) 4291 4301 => 1.93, 9.86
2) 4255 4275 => 1.49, 11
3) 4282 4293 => 1.34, 10.7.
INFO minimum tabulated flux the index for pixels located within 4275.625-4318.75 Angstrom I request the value 7.43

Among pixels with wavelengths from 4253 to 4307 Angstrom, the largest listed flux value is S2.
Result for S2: 13.2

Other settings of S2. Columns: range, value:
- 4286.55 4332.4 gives 13.9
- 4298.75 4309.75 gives 9.86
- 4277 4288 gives 13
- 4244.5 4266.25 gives 14.3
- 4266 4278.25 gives 12.9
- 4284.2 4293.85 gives 12.8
